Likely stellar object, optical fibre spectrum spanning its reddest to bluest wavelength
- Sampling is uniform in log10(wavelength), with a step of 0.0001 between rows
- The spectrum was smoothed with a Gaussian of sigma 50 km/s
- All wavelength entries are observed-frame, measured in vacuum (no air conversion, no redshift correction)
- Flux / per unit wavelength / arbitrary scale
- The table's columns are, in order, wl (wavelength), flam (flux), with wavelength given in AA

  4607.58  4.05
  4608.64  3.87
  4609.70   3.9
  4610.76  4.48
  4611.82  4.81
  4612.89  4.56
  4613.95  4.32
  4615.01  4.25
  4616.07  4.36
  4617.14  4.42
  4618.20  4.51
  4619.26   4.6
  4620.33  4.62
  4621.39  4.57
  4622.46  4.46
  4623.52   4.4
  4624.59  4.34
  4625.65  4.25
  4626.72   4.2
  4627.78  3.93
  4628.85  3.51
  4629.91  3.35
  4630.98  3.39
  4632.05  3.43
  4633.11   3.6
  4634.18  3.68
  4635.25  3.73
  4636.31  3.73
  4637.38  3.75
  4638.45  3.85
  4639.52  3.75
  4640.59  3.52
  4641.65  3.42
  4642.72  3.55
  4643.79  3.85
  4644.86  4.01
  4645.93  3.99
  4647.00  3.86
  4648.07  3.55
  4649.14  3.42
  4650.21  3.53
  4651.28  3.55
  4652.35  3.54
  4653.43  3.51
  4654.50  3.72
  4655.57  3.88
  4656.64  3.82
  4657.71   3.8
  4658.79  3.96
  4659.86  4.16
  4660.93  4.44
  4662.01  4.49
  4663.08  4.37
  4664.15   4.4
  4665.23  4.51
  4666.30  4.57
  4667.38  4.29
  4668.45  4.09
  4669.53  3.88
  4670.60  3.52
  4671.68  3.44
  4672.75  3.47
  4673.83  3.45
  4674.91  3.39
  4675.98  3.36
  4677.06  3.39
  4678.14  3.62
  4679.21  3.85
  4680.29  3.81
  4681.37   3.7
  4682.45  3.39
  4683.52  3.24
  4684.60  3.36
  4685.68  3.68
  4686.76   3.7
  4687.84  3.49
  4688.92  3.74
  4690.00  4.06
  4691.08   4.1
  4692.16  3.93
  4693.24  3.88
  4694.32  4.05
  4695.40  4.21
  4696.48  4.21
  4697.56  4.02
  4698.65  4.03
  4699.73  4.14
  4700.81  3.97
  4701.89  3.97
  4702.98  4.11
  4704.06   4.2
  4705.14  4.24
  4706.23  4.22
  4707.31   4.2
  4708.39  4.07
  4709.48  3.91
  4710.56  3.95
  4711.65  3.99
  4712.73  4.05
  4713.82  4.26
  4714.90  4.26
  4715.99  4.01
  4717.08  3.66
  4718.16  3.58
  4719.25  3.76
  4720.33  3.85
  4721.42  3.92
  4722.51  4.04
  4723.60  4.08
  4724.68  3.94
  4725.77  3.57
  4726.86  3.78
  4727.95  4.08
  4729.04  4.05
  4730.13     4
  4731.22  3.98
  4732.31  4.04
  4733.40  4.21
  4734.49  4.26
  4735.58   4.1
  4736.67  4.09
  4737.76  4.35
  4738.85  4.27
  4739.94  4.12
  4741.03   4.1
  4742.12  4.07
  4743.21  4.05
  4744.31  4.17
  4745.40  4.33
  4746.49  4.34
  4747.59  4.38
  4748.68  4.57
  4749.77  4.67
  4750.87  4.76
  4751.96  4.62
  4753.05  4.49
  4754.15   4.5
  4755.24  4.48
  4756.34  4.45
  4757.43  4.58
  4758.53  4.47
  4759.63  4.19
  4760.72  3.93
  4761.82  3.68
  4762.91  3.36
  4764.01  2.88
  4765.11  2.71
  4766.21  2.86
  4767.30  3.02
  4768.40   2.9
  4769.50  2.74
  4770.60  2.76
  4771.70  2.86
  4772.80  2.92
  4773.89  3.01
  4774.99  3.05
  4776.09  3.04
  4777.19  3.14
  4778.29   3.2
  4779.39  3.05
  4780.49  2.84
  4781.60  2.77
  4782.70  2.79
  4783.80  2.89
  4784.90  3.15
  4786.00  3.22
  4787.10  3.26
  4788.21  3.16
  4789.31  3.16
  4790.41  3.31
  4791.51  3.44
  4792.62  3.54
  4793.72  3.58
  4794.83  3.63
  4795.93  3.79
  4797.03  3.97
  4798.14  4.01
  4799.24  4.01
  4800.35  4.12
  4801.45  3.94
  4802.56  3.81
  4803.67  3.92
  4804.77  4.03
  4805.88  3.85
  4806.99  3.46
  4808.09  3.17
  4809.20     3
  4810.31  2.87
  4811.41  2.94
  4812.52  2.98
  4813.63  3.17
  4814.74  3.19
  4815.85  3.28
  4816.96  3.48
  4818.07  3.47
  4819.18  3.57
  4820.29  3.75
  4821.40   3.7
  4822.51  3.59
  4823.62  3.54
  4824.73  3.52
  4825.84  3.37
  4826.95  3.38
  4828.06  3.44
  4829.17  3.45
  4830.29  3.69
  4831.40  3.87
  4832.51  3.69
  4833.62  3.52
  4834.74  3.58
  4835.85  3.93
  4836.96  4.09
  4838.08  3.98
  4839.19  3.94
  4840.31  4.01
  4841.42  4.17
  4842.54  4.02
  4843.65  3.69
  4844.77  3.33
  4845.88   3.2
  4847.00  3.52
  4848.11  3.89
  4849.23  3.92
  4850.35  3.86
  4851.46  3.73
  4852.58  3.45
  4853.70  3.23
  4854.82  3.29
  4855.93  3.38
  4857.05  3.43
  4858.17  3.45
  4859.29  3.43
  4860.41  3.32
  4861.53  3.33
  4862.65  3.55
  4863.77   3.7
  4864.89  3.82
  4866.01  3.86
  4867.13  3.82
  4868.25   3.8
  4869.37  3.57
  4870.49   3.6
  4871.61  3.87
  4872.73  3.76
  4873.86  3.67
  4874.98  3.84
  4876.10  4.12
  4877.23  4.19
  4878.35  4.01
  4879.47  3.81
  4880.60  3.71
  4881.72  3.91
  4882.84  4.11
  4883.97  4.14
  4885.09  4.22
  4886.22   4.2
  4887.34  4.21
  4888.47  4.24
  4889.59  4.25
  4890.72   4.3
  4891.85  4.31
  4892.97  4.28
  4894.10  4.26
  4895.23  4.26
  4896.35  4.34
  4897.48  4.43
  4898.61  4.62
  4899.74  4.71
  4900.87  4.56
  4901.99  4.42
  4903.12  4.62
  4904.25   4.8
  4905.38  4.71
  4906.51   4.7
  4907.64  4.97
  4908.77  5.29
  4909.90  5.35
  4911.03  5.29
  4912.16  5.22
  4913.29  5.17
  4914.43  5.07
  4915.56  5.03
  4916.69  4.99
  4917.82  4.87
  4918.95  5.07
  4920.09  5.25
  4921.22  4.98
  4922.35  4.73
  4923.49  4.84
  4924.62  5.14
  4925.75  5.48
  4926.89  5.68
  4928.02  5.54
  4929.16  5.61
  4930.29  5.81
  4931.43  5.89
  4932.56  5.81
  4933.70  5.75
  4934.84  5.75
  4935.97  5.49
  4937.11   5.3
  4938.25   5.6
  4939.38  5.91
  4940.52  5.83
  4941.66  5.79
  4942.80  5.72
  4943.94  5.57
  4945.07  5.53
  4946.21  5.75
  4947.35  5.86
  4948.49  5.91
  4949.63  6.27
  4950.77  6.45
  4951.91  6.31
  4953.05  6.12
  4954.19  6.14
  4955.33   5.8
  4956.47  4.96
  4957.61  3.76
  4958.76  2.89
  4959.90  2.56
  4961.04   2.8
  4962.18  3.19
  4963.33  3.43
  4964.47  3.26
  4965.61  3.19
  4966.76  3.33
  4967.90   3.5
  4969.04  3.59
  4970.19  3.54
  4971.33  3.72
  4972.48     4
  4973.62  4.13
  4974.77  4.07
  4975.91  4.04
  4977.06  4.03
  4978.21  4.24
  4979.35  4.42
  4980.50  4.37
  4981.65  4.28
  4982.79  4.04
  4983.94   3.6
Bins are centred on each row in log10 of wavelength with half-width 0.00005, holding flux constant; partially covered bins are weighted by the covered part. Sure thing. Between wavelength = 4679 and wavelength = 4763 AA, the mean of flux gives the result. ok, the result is 4.06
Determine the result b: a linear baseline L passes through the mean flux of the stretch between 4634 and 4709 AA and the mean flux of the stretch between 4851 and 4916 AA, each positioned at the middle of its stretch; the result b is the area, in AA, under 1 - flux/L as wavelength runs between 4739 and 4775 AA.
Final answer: 1.22 AA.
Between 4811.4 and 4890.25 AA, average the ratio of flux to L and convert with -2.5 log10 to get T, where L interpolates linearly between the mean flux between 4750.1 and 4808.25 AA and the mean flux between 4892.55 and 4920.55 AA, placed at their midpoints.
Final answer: 0.15 mag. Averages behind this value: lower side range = 3.52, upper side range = 4.81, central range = 3.69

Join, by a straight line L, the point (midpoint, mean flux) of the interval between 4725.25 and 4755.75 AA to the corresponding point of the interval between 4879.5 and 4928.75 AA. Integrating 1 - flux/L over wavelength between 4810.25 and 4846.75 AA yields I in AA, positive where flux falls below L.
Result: 7.5 AA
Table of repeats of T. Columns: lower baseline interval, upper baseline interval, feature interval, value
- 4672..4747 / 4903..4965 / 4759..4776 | 0.332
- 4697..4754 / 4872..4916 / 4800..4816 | 0.234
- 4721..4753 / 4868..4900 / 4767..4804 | 0.251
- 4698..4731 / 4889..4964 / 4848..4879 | 0.276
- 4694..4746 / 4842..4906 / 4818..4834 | 0.114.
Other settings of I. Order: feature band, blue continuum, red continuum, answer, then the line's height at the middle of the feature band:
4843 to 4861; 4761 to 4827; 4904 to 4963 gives 2.6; 4.11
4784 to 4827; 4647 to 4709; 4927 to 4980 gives 8.2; 4.32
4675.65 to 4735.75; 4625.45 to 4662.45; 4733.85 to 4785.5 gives -3.1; 3.73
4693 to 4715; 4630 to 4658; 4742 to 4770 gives -1.5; 3.83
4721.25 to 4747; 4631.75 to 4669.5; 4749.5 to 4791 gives -3.7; 3.57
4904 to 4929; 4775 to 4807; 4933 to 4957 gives 1.2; 5.37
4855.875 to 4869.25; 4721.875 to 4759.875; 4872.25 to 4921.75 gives 2.6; 4.45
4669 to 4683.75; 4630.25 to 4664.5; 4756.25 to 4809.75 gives 0.6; 3.7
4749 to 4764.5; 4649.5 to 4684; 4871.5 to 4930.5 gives -0.4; 4.13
